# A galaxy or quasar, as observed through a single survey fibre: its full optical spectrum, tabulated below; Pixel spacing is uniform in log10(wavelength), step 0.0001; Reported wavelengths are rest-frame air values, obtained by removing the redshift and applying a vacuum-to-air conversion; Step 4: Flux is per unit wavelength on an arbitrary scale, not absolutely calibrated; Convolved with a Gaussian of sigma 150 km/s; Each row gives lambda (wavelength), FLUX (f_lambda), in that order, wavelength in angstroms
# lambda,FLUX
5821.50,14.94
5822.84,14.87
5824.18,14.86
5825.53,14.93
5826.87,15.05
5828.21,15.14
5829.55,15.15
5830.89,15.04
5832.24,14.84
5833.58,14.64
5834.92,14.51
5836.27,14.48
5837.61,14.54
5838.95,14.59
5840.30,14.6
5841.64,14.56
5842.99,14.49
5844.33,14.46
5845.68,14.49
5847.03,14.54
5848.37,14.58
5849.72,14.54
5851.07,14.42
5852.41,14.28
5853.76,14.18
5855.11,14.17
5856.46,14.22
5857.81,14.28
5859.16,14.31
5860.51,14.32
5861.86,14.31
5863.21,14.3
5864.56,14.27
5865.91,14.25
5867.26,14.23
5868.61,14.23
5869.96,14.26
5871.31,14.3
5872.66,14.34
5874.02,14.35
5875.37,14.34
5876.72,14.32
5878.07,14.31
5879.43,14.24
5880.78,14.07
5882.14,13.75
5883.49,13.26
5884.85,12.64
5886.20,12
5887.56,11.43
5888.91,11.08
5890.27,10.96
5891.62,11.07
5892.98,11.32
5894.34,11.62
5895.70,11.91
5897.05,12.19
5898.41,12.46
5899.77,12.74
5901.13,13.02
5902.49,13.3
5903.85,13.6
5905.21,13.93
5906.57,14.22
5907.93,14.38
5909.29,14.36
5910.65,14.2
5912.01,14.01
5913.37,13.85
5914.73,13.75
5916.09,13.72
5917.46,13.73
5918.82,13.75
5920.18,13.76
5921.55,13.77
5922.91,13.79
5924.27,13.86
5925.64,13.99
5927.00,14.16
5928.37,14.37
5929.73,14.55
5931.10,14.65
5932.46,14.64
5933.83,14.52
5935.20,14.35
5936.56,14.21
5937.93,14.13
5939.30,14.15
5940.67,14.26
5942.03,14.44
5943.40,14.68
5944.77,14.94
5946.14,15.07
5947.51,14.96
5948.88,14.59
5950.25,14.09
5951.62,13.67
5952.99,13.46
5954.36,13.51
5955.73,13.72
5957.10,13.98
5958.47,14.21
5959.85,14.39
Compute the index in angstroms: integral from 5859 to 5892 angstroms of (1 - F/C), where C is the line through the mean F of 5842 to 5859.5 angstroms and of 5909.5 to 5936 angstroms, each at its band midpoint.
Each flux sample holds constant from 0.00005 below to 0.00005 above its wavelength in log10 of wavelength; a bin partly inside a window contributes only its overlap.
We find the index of 1.7 angstroms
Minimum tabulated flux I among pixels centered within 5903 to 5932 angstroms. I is 13.6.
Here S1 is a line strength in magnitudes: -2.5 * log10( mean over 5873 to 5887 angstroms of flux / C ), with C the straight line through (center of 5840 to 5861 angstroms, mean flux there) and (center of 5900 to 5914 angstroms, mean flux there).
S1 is 0.03 mag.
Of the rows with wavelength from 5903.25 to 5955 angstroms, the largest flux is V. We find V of 15.07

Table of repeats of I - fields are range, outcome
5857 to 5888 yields 11.43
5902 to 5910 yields 13.3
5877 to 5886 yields 12.64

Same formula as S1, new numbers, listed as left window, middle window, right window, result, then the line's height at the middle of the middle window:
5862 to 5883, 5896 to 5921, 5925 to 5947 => 0.06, 14.4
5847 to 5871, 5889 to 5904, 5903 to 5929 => 0.16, 14.1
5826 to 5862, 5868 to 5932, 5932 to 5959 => 0.07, 14.4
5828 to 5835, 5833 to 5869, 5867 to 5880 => 0.02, 14.6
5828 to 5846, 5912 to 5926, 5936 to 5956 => 0.04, 14.4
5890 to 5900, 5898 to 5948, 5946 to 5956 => -0.09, 12.9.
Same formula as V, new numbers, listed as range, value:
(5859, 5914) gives 14.38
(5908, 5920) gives 14.36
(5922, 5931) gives 14.55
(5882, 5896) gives 13.75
